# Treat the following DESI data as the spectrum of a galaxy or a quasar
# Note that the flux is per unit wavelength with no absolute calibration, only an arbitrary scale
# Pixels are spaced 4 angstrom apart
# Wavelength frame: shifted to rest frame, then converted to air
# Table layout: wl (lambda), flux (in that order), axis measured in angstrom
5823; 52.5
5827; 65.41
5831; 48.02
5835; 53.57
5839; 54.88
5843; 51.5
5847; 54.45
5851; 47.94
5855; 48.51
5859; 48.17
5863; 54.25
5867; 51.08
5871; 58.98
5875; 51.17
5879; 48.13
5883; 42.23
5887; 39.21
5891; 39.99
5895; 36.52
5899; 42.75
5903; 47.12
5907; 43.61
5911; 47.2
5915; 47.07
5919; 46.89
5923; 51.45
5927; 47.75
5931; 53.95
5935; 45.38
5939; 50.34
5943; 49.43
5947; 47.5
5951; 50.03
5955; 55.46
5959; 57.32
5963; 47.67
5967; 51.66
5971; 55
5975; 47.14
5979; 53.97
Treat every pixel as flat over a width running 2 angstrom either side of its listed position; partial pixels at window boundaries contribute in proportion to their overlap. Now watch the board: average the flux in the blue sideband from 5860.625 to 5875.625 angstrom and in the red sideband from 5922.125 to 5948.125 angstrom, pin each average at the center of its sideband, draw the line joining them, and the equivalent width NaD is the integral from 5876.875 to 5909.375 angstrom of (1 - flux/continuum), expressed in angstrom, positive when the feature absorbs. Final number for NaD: 6.0 angstrom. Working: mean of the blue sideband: 54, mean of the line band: 42.5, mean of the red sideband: 49.4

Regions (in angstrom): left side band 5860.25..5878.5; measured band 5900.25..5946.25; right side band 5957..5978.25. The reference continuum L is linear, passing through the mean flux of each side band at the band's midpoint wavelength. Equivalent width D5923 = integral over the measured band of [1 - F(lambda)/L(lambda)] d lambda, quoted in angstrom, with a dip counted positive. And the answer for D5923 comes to 3.83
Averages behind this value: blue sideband 53.2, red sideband 51.9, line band 48.1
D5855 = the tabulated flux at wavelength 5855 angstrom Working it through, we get 48.51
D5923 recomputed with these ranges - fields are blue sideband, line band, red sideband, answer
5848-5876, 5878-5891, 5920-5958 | 2.3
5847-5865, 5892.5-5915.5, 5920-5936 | 2.8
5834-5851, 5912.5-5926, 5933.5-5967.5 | 0.8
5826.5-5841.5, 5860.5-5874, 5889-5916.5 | -1.4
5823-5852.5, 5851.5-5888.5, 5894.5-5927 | 0.8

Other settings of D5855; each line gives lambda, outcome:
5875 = 51.17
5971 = 55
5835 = 53.57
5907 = 43.61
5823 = 52.5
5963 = 47.67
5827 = 65.41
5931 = 53.95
